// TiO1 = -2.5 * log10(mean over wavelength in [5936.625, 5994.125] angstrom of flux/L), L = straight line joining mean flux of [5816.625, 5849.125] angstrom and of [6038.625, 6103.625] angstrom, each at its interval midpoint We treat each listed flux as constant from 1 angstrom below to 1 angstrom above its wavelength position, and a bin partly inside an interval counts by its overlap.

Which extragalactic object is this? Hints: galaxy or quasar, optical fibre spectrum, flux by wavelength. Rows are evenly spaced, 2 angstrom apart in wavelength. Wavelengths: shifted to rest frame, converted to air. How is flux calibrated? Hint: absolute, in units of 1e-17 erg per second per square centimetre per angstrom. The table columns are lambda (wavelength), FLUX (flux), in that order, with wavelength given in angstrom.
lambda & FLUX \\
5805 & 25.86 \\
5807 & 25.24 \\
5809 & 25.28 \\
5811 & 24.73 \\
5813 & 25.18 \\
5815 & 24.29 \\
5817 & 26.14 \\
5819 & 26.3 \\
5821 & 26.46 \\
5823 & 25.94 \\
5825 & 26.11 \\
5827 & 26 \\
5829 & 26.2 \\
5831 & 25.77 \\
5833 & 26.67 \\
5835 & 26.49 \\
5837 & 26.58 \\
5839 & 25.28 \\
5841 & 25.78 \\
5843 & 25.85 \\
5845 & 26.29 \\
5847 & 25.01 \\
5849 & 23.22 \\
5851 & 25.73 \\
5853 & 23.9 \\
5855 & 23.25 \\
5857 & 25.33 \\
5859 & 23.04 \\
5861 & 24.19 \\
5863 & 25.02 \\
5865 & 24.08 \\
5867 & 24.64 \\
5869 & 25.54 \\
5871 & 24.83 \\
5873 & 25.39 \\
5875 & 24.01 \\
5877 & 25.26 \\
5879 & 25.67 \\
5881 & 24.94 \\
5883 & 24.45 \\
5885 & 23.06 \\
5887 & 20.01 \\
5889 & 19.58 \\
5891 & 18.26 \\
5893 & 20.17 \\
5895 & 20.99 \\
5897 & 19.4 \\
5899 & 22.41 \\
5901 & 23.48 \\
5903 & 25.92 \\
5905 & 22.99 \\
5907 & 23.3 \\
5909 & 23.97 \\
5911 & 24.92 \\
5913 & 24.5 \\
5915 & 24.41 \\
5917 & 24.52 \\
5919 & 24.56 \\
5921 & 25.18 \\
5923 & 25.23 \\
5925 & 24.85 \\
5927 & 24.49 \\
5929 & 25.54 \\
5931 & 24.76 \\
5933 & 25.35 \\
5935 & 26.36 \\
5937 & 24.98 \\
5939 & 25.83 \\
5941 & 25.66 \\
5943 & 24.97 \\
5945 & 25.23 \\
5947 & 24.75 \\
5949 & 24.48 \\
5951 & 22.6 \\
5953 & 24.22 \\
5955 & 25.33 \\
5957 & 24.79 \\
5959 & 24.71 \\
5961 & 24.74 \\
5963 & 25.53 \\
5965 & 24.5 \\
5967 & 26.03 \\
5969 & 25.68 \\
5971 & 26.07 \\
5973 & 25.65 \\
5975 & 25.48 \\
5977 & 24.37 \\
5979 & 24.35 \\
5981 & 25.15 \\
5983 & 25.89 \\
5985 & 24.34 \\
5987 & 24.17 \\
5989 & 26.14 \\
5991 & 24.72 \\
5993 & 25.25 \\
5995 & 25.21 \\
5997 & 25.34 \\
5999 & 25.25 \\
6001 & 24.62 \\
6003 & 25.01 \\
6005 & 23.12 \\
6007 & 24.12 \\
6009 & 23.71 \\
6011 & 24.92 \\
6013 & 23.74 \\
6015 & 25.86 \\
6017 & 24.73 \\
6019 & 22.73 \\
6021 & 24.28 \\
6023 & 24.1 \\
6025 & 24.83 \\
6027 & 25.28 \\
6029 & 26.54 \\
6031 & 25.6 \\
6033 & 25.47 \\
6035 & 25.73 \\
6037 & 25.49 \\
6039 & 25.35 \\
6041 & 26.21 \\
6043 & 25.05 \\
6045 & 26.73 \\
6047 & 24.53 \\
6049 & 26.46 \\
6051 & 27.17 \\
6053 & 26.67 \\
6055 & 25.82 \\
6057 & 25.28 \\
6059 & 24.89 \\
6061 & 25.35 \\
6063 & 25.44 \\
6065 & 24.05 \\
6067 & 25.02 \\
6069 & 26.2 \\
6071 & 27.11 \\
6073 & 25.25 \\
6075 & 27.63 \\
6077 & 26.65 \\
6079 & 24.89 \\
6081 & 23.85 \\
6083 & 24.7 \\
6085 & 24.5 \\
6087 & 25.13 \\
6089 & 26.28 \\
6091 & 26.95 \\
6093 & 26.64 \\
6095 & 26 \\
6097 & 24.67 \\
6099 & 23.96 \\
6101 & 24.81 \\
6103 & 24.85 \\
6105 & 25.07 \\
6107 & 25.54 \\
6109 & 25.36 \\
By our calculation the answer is 0.03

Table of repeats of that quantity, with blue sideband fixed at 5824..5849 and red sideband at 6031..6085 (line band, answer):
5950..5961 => 0.06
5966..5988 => 0.02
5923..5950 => 0.03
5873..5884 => 0.04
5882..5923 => 0.13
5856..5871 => 0.06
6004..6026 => 0.06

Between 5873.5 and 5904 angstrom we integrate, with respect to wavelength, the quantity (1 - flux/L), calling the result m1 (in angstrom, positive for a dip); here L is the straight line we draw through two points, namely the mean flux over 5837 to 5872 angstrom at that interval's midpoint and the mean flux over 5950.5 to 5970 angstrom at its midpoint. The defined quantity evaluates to 2.8 angstrom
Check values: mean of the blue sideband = 24.8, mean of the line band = 22.6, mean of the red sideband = 24.9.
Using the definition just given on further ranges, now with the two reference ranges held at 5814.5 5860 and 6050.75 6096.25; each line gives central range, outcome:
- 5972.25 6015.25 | 1.3 angstrom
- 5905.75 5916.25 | 0.6 angstrom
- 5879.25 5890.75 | 1.4 angstrom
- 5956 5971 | 0.2 angstrom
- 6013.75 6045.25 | 0.5 angstrom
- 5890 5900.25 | 2.1 angstrom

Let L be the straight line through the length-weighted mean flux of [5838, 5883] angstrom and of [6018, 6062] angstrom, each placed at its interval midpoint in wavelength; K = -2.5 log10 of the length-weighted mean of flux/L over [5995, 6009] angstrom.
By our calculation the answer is 0.03 mag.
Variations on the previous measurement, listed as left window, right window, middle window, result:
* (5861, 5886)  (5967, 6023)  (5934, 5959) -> -0.006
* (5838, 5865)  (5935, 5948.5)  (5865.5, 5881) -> -0.006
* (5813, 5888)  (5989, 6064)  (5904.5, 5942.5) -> 0.011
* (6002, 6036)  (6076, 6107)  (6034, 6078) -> -0.036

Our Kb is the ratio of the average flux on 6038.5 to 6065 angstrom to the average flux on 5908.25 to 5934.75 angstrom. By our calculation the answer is 1.0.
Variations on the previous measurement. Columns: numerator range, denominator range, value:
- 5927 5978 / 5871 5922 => 1.08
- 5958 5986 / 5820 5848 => 0.97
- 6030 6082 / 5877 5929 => 1.10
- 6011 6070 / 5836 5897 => 1.06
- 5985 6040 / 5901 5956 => 1.00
